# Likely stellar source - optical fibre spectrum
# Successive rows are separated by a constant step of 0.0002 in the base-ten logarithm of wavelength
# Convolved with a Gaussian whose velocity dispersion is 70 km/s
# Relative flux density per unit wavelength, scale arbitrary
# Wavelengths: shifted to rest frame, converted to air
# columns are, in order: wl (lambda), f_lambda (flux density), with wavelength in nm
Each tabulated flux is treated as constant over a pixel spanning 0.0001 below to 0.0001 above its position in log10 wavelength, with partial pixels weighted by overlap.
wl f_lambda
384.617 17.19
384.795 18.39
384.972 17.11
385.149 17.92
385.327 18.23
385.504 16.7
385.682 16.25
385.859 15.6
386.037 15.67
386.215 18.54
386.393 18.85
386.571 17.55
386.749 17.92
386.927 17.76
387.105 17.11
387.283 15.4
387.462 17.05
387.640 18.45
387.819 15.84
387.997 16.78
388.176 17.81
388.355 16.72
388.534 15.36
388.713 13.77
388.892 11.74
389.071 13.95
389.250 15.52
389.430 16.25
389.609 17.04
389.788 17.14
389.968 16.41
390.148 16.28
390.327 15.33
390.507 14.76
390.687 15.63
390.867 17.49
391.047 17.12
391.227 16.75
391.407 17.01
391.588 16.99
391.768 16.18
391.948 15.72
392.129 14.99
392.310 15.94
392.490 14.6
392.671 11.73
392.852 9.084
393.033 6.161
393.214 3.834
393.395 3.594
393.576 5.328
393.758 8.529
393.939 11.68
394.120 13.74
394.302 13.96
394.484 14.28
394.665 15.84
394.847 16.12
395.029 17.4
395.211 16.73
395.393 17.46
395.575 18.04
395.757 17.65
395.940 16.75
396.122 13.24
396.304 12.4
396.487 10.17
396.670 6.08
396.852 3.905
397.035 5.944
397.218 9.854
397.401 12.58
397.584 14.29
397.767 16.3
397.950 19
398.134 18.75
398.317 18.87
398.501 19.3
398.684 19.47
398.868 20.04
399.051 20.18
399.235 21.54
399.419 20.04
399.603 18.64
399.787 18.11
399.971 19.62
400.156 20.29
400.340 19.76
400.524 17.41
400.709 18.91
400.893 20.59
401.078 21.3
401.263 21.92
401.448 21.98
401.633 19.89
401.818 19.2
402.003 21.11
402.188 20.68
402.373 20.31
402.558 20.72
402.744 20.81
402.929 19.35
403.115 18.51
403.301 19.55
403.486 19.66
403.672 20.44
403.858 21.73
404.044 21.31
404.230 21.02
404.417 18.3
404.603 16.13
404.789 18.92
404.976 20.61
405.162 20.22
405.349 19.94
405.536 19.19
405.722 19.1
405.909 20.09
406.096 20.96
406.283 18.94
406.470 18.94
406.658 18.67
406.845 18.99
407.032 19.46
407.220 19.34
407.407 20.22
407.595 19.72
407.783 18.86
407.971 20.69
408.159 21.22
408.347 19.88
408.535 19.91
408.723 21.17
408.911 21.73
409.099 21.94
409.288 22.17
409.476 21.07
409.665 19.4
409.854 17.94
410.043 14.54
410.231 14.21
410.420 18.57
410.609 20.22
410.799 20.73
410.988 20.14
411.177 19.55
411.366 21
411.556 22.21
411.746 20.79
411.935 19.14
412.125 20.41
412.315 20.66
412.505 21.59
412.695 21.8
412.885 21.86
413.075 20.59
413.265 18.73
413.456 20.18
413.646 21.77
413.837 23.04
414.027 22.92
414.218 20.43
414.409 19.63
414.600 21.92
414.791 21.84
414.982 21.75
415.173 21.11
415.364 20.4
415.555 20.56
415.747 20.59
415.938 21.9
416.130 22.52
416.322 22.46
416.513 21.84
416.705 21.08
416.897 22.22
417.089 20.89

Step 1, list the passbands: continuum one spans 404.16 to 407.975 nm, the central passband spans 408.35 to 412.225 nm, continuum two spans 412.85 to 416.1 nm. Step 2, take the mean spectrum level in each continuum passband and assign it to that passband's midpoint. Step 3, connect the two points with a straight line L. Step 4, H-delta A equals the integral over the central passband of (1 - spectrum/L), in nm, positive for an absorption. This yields 0.08 nm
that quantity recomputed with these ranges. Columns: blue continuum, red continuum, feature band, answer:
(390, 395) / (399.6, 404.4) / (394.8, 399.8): 0.350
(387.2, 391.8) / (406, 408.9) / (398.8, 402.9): -0.367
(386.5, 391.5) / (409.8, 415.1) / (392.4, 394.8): 0.955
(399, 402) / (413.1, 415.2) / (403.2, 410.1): 0.242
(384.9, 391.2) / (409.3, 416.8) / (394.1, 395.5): 0.141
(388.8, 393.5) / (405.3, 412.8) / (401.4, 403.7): -0.305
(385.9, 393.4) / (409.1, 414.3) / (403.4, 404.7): -0.089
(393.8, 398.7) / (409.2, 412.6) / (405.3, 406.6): -0.123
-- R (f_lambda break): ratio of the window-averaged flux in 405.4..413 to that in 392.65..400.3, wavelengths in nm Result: 1.4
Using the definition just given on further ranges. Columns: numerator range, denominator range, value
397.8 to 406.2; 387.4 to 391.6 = 1.23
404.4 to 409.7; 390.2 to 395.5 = 1.46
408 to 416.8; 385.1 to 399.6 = 1.37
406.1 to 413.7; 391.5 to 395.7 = 1.54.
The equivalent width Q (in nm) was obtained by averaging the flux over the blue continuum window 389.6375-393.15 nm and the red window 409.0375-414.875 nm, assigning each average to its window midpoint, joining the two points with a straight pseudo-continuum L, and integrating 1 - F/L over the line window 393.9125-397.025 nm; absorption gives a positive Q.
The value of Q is 0.45 nm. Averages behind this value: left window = 15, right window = 20.3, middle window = 13.7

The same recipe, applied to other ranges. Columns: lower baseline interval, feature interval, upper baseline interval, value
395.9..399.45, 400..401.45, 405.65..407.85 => -0.331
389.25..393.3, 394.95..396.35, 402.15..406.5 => 0.006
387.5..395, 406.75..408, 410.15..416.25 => -0.036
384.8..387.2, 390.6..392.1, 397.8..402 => 0.142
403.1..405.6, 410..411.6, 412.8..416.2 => 0.124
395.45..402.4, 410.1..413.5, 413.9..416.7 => 0.077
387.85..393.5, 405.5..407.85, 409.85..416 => -0.088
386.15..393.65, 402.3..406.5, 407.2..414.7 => -0.260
